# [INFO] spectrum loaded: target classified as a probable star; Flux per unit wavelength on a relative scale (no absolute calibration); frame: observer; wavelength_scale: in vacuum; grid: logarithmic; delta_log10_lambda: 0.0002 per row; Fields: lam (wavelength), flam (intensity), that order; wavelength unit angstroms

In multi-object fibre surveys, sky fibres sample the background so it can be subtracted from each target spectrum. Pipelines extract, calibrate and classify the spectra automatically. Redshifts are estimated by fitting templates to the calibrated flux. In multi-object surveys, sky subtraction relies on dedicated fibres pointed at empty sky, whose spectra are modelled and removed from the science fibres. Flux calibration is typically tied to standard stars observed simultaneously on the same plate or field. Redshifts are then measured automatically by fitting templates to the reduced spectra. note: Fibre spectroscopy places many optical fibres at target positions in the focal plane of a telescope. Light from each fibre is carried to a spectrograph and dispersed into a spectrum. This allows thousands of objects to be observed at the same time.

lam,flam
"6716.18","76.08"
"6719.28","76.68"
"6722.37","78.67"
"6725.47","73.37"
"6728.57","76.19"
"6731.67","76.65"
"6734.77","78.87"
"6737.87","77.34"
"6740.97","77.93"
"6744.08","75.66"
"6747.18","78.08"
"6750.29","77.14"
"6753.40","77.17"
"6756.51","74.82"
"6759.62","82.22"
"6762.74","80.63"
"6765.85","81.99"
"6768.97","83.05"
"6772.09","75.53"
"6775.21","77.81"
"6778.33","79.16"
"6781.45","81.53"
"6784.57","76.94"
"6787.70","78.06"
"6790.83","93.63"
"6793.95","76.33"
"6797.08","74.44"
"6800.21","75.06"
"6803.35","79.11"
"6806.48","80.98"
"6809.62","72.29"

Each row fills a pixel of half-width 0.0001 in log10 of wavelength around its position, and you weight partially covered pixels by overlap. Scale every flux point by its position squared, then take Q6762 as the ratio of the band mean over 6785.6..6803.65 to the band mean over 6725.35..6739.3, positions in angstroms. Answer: 1.05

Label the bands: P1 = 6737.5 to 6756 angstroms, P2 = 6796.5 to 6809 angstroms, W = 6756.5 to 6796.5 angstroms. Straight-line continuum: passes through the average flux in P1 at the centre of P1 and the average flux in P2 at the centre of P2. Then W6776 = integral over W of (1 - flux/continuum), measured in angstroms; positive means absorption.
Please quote -1.6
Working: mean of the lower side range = 77.1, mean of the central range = 80.2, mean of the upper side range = 77.2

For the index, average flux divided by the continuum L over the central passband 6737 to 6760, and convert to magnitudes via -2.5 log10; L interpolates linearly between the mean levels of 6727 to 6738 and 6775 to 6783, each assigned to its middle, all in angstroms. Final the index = 0.011 mag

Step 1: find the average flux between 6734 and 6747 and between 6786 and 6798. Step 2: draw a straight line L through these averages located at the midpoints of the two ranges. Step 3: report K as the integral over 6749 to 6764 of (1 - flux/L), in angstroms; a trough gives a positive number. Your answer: 0.03 angstroms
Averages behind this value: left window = 77.5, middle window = 78.4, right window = 80.9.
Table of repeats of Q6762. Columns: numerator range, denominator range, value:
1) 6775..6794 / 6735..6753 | 1.06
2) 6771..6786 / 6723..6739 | 1.04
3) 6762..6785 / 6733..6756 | 1.04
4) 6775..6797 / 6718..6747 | 1.06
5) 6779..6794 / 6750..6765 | 1.05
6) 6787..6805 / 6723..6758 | 1.05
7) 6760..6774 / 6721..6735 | 1.06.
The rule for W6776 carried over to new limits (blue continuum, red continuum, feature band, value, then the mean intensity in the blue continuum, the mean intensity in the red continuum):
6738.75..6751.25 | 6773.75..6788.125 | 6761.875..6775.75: -0.3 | 77.2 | 78.8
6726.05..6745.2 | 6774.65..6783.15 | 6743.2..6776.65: 0.0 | 76.9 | 79.7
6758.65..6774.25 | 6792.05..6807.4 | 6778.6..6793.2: -0.6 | 80.5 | 77.4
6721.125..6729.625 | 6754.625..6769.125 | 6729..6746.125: 0.0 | 75.9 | 80.2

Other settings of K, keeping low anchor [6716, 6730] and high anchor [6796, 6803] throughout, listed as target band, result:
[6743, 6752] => -0.13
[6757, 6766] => -0.59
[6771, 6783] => -0.47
